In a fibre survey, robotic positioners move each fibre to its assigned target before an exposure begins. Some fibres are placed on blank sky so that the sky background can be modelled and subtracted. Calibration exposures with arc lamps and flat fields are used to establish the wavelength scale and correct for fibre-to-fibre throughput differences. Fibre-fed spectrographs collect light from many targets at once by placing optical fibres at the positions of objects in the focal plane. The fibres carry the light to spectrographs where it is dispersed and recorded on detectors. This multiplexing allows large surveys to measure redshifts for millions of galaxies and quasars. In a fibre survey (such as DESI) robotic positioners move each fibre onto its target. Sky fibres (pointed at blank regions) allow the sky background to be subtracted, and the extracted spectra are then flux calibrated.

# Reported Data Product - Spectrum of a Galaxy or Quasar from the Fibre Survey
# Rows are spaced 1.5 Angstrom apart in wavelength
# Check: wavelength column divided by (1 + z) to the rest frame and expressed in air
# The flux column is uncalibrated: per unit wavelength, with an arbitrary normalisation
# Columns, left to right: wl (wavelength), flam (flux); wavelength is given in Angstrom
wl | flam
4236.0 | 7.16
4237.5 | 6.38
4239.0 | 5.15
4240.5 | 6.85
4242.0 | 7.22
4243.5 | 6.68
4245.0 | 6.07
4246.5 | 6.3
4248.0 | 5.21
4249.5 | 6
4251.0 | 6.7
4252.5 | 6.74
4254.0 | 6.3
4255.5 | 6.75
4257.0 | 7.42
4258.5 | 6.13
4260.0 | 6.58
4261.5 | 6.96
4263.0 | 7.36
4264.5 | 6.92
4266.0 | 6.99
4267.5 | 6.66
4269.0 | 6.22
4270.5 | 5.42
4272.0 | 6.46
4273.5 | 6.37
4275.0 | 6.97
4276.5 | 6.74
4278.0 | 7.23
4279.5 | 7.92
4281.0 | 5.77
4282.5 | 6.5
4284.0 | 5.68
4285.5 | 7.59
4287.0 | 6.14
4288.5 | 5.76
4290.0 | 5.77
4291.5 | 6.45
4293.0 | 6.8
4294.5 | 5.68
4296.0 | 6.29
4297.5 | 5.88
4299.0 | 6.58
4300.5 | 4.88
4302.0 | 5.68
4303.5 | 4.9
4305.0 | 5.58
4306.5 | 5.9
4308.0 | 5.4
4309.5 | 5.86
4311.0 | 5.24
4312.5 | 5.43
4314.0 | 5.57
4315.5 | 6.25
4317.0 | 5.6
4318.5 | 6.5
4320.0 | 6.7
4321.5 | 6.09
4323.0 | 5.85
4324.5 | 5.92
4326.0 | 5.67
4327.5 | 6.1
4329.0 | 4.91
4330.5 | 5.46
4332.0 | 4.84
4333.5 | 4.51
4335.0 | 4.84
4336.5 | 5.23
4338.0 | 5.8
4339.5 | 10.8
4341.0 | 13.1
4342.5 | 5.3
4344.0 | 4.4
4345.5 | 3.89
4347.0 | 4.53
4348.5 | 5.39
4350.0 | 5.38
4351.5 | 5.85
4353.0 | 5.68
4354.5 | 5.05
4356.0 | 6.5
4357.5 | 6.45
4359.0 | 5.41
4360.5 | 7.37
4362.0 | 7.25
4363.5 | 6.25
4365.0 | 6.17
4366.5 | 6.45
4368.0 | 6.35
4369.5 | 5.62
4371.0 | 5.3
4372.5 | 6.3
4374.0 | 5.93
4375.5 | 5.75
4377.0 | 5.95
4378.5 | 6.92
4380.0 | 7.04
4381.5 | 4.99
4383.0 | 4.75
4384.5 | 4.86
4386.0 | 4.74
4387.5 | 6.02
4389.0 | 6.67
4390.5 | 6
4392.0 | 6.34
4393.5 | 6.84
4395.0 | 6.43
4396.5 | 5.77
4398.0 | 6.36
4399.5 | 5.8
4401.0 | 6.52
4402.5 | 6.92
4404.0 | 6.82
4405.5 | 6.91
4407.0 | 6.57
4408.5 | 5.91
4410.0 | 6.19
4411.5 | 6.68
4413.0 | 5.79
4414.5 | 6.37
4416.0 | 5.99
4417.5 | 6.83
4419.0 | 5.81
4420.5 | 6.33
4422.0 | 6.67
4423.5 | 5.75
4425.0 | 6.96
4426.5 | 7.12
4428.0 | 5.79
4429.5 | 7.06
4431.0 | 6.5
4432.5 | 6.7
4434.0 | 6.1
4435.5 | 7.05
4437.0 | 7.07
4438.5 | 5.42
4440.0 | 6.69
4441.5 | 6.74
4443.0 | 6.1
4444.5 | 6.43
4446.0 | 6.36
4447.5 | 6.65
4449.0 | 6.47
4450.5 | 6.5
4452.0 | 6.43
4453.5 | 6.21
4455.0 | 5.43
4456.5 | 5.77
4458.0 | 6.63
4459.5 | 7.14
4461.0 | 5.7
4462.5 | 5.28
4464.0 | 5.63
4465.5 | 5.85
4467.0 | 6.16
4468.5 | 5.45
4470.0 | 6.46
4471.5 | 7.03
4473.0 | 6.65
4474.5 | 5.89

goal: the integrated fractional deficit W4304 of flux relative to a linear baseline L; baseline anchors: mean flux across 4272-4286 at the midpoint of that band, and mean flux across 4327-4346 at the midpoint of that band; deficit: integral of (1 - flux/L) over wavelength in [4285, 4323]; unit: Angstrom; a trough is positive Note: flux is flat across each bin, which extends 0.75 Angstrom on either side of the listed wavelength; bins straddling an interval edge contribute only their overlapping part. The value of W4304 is 3.1 Angstrom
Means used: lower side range 6.72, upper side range 6.12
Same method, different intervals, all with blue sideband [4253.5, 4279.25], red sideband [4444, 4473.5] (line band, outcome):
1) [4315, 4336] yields 2.9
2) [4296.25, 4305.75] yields 1.4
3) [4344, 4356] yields 2.5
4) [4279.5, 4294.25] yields 0.7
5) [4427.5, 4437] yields -0.5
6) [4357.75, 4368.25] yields 0.0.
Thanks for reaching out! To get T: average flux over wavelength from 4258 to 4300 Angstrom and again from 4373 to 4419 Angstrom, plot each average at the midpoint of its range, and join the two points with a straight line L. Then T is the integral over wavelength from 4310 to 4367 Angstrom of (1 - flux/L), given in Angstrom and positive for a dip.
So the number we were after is 2.9 Angstrom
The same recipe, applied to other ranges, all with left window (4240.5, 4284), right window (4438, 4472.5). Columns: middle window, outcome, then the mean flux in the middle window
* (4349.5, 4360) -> 1.0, 5.81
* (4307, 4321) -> 1.4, 5.84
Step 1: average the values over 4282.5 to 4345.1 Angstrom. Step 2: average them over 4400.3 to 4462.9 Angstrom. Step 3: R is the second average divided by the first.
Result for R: 1.1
